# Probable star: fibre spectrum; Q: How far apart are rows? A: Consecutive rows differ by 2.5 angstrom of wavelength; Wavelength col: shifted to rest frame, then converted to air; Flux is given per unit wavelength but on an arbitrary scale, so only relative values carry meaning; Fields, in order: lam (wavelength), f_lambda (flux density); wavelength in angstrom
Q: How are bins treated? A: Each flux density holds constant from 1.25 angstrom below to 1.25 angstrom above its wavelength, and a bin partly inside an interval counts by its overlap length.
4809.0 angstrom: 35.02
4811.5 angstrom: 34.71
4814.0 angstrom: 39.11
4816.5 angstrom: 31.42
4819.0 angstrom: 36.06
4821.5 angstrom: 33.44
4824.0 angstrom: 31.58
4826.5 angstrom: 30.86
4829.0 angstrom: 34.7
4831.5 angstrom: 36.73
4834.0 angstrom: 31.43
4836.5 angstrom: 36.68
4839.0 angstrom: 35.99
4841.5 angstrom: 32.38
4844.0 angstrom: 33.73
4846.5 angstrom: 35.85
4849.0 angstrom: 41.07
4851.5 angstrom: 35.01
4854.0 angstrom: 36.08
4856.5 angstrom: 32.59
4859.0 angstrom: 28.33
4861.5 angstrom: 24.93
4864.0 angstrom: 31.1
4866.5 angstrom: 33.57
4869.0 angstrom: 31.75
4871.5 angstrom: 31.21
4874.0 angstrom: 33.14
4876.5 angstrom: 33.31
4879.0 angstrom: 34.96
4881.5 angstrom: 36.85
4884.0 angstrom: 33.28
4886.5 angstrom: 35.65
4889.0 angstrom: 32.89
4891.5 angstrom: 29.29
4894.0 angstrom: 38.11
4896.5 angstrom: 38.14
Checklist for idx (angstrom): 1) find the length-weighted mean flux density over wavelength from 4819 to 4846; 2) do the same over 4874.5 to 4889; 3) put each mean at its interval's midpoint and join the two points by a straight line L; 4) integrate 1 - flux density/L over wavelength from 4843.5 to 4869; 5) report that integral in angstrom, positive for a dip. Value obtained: 0.8 angstrom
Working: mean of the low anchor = 33.9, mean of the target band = 33.1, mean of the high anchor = 34.6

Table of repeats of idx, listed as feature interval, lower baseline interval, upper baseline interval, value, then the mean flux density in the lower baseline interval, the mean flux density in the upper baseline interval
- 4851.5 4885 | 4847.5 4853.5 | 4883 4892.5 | 2.7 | 37.7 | 32.9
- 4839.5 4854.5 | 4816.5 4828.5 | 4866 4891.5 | -1.1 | 32.9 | 33.4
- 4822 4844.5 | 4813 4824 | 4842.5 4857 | 0.9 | 34.5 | 35.8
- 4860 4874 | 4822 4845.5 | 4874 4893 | 1.3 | 33.8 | 33.8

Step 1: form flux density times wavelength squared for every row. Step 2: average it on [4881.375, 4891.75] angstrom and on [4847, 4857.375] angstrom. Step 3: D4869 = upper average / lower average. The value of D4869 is 0.94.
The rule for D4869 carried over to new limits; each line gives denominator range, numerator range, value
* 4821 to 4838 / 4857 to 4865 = 0.86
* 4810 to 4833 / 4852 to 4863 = 0.91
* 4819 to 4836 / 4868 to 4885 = 1.02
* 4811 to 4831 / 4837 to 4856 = 1.06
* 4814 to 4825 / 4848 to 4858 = 1.07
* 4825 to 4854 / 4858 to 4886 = 0.93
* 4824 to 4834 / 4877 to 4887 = 1.07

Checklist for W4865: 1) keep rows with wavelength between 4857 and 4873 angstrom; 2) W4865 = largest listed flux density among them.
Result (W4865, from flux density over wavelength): 33.57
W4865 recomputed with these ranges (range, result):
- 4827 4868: 41.07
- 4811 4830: 39.11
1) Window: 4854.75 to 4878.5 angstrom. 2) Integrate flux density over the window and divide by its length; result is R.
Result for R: 31.3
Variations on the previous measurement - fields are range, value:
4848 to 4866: 32.6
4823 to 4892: 33.4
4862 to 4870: 31.5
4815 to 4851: 34.5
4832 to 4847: 34.4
